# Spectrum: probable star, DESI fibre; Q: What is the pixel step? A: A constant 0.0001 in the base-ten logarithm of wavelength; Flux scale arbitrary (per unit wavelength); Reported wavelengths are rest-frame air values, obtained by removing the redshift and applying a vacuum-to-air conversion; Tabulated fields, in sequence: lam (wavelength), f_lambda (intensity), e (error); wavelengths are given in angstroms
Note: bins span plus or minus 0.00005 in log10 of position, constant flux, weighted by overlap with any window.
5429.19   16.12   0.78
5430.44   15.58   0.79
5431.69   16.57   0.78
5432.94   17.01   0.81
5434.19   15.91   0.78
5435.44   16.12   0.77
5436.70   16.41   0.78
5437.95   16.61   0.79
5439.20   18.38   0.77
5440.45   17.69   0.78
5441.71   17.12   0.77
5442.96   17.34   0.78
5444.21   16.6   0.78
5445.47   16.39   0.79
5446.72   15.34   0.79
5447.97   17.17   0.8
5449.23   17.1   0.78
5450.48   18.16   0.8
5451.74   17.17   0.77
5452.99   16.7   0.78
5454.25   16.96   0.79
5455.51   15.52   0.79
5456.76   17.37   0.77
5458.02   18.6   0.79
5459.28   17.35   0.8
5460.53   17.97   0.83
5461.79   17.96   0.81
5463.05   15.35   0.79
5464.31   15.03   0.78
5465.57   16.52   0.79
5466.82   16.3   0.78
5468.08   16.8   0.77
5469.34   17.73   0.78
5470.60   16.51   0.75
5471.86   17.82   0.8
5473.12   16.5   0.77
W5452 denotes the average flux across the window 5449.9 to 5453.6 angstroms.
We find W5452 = 17.3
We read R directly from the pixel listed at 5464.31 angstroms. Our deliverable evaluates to 15.03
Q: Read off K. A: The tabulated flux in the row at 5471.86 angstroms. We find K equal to 17.82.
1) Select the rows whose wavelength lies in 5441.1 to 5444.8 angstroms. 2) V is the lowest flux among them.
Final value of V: 16.6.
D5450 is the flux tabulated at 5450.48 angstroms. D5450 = 18.16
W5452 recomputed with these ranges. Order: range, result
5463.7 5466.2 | 15.8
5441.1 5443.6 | 17.3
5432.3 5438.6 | 16.4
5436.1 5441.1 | 17.3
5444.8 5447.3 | 15.9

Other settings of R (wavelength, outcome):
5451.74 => 17.17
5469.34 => 17.73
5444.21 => 16.6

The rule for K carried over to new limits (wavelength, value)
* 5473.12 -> 16.5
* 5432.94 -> 17.01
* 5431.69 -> 16.57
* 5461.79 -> 17.96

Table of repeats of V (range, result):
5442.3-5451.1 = 15.34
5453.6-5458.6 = 15.52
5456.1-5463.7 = 15.35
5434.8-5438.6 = 16.12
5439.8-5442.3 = 17.12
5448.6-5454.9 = 16.7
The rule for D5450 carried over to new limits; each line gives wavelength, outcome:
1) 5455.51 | 15.52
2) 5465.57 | 16.52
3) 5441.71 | 17.12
